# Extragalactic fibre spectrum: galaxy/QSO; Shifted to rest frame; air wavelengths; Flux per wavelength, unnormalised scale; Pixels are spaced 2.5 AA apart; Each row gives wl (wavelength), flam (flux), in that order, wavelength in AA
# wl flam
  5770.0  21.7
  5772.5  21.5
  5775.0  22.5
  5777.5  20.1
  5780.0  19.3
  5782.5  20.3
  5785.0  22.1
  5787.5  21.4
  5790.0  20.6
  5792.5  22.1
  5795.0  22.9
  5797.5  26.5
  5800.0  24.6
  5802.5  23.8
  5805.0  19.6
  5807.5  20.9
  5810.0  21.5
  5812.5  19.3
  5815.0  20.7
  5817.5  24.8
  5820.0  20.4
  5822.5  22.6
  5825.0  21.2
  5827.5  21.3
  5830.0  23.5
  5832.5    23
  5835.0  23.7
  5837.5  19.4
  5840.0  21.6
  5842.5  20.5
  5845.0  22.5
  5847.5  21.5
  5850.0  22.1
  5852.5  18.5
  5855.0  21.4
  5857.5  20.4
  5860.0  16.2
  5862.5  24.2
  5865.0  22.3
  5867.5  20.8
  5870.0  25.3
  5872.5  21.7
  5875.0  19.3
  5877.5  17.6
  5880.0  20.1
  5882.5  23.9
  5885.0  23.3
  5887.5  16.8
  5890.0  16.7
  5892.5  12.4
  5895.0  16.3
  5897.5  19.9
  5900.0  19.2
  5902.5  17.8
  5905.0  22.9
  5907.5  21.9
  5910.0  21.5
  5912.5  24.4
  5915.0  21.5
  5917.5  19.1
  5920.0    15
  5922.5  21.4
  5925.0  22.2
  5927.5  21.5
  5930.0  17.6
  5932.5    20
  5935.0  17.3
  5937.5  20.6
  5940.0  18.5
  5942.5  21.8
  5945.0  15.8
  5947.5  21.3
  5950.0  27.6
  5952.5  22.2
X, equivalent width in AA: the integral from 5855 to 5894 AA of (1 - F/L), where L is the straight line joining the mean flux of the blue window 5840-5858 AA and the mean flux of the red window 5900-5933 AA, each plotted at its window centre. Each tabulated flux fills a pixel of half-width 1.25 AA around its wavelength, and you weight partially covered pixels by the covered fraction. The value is 1.4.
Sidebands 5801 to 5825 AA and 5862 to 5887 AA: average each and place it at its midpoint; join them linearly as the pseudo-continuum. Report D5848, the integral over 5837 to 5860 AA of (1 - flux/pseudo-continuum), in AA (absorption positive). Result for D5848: 1.0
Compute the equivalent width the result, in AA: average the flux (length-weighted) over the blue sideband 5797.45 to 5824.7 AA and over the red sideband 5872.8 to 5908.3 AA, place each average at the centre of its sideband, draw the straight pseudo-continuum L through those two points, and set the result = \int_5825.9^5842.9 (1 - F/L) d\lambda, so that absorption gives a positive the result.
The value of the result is -0.6 AA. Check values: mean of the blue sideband 22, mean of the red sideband 19.2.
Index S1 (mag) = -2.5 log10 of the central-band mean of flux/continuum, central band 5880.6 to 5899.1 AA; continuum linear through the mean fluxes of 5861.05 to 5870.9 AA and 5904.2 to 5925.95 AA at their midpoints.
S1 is 0.19 mag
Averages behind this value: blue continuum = 22.9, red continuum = 21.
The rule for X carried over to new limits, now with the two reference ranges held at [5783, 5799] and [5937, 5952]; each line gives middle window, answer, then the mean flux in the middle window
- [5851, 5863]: 1.1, 19.9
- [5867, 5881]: 0.6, 20.8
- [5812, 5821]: 0.3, 21.5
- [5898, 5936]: 1.9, 20.2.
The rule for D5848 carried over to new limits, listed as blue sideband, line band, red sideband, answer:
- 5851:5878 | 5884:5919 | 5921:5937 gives 1.4 AA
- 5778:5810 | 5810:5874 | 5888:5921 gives -2.6 AA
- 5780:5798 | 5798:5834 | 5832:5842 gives -0.4 AA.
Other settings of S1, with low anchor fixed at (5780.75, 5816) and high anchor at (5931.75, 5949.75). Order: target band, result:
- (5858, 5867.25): 0.00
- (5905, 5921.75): -0.03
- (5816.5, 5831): -0.04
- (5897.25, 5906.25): 0.02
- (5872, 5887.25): 0.00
